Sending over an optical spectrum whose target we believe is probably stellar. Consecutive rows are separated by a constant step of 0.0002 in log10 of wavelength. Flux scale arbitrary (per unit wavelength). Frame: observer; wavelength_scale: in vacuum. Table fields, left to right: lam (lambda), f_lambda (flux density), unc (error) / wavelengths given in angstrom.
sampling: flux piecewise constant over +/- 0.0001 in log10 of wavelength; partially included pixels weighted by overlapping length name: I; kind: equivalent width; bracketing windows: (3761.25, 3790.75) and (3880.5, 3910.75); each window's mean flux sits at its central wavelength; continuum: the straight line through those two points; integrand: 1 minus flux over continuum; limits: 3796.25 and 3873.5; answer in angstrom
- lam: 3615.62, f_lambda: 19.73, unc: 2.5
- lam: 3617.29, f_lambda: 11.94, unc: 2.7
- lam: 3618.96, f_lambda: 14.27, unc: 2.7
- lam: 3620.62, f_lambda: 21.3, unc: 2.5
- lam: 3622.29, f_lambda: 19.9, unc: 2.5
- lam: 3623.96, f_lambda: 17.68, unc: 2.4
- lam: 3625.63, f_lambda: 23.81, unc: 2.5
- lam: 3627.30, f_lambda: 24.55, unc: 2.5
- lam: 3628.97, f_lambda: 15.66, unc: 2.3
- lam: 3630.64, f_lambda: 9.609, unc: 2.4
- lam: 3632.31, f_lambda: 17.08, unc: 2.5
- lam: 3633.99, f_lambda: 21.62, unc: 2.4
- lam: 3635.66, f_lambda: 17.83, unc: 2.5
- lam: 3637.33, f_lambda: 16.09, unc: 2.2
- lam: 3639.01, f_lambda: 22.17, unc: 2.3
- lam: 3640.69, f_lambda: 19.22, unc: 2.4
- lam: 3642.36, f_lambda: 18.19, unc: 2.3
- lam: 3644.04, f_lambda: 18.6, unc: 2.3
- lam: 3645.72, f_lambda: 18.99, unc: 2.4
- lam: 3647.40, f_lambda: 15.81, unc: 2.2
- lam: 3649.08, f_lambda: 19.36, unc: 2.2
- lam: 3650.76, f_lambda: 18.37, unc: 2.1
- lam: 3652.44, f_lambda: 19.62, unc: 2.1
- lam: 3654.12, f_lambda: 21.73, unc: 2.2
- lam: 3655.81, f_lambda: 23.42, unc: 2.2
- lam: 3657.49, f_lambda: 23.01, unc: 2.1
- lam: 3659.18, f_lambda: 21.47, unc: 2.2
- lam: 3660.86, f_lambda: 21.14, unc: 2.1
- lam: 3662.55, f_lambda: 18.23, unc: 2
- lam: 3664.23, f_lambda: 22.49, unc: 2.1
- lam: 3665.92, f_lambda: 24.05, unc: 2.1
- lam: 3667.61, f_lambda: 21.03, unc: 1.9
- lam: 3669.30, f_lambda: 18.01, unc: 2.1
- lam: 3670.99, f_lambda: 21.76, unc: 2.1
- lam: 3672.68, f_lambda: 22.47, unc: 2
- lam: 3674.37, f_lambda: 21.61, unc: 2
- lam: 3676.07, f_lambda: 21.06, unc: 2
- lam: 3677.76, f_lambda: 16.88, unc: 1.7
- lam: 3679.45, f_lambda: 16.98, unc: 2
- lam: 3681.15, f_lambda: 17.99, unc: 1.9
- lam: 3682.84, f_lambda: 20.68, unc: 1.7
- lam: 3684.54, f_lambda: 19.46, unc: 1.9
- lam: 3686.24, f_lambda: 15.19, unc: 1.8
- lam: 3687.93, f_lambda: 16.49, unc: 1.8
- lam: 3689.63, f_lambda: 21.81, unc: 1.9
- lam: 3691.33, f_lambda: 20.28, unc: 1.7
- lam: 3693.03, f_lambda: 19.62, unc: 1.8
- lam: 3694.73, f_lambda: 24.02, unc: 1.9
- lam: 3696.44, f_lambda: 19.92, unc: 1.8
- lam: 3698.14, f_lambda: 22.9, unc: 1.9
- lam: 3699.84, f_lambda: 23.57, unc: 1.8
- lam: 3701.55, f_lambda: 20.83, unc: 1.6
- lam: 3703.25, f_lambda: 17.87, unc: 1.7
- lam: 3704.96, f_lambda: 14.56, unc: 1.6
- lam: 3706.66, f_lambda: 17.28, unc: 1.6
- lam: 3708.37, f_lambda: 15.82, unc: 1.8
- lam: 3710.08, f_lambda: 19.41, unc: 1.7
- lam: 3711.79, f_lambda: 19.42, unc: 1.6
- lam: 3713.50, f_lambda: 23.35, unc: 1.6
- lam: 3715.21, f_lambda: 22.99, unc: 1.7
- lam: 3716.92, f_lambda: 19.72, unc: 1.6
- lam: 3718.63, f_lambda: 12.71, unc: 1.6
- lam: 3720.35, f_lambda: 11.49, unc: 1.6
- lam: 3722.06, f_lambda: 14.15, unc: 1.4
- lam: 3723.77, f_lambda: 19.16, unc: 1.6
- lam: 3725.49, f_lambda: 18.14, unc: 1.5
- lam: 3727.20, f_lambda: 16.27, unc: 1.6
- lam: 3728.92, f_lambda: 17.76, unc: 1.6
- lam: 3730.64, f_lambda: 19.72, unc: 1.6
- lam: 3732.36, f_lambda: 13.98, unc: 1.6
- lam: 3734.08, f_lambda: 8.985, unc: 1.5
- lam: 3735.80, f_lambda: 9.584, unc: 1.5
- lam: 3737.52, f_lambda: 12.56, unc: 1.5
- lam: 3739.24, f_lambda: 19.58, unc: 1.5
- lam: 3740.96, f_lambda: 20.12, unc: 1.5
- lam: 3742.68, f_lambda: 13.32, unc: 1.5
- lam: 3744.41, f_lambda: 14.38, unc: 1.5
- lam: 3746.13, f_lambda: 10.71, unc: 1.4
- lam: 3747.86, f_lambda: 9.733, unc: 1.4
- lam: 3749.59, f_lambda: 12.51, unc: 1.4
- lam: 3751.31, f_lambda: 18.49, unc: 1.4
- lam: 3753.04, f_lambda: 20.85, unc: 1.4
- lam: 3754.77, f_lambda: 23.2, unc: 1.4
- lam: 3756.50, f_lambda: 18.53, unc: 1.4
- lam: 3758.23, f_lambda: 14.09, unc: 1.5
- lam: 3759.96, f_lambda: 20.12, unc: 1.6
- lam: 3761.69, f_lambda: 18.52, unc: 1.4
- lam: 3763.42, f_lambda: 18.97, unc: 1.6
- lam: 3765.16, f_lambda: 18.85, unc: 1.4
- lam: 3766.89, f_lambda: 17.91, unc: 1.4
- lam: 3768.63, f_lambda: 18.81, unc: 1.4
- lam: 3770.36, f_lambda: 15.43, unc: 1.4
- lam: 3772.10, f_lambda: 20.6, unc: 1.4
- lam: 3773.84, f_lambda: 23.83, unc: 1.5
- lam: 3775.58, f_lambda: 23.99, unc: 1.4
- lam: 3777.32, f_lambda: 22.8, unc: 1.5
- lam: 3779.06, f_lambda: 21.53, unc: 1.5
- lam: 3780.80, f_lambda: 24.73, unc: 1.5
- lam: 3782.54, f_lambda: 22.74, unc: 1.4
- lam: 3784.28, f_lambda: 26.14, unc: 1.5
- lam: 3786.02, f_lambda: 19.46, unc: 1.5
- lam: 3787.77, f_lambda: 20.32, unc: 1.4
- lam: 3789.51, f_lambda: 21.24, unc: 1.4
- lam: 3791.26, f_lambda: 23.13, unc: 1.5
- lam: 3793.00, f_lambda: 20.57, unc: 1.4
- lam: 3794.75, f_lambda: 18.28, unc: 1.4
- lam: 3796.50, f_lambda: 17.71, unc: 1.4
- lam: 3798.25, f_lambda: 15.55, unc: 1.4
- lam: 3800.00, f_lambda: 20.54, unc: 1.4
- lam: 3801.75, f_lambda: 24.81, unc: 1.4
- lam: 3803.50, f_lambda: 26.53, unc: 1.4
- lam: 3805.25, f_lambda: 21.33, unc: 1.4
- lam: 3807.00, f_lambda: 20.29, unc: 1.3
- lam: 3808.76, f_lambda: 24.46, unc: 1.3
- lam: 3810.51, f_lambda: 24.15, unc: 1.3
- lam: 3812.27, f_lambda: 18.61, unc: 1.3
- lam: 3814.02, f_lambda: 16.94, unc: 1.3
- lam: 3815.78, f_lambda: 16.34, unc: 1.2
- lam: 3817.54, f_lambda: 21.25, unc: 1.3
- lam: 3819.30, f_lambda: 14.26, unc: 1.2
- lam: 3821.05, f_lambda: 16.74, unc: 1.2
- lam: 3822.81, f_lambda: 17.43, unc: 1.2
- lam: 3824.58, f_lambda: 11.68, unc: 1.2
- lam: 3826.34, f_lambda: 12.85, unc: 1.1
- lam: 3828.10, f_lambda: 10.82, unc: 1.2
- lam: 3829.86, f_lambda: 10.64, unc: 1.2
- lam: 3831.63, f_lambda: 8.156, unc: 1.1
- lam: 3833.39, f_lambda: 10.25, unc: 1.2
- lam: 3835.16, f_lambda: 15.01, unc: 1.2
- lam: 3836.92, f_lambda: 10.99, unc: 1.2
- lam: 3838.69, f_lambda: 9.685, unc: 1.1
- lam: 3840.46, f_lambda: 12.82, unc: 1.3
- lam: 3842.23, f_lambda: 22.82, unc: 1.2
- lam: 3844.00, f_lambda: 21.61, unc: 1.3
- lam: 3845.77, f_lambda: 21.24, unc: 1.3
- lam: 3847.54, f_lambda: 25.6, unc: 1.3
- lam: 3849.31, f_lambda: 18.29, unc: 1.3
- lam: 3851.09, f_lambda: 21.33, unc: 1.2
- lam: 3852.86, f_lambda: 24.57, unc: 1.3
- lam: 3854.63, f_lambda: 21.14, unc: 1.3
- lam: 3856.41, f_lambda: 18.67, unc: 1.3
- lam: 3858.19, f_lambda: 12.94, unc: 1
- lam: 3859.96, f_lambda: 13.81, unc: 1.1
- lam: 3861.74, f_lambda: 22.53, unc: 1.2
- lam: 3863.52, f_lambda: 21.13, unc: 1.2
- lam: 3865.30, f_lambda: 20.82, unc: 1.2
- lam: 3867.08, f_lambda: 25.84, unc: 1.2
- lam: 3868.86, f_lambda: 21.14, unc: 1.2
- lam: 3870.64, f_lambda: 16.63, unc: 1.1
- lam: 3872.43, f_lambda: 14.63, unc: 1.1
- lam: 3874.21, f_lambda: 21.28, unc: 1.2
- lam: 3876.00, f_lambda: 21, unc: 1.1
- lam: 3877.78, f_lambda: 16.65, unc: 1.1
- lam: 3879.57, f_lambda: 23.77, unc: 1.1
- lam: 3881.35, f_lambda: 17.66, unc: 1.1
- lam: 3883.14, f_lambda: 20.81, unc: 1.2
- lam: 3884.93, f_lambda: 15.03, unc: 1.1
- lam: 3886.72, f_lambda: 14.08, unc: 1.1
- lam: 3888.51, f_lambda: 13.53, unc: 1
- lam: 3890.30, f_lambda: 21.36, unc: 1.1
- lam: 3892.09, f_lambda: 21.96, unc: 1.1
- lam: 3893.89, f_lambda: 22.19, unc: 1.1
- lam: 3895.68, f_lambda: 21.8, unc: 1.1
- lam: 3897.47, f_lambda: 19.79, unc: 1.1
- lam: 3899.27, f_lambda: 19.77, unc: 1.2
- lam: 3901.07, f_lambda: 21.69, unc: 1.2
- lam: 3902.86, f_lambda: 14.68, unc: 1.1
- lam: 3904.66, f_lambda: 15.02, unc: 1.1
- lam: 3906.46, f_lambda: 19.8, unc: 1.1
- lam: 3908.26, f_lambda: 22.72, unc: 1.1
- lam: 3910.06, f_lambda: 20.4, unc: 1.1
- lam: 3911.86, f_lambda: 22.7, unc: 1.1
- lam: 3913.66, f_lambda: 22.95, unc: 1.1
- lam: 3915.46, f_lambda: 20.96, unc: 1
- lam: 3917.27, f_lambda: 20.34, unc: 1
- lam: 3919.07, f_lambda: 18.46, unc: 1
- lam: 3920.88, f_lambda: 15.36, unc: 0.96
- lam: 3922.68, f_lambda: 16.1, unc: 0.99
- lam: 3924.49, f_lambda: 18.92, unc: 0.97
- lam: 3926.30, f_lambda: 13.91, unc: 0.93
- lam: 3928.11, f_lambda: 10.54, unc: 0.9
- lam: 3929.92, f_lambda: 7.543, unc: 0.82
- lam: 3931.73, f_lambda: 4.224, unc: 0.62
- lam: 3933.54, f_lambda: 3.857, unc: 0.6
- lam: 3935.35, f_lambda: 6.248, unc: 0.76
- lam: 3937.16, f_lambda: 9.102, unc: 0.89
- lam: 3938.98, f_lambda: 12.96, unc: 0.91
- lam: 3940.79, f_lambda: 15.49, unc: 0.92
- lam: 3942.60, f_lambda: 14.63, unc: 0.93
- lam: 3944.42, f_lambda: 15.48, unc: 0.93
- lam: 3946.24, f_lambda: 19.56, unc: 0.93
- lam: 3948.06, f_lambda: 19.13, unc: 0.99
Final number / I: 7.4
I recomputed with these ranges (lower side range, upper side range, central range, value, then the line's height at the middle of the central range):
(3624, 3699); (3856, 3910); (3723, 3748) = 5.7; 19.5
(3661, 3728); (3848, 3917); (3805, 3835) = 5.2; 19.5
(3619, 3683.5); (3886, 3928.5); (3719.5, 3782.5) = 6.3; 19.3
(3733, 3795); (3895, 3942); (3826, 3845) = 4.4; 17.3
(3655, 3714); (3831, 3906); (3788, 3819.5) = -2.3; 19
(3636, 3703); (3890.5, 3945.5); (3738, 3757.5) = 2.6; 18.9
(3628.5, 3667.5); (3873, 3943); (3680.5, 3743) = 3.0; 18.8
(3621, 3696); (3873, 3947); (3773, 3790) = -4.1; 18.3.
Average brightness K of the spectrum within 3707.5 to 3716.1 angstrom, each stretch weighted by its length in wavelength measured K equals 20.2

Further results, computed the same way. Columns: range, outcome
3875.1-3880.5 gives 20.5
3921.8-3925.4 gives 17.5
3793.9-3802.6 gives 19.4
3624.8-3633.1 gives 18.2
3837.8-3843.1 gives 15.1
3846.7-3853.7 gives 22.4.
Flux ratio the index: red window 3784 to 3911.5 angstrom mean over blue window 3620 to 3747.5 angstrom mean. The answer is 1.01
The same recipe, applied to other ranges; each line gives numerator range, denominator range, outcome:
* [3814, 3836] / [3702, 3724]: 0.79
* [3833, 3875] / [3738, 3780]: 1.03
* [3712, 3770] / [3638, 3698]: 0.83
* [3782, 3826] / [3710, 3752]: 1.26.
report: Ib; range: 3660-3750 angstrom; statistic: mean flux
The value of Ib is 18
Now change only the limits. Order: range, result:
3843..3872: 20.4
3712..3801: 18.2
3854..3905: 19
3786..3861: 18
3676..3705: 19.5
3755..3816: 20.6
